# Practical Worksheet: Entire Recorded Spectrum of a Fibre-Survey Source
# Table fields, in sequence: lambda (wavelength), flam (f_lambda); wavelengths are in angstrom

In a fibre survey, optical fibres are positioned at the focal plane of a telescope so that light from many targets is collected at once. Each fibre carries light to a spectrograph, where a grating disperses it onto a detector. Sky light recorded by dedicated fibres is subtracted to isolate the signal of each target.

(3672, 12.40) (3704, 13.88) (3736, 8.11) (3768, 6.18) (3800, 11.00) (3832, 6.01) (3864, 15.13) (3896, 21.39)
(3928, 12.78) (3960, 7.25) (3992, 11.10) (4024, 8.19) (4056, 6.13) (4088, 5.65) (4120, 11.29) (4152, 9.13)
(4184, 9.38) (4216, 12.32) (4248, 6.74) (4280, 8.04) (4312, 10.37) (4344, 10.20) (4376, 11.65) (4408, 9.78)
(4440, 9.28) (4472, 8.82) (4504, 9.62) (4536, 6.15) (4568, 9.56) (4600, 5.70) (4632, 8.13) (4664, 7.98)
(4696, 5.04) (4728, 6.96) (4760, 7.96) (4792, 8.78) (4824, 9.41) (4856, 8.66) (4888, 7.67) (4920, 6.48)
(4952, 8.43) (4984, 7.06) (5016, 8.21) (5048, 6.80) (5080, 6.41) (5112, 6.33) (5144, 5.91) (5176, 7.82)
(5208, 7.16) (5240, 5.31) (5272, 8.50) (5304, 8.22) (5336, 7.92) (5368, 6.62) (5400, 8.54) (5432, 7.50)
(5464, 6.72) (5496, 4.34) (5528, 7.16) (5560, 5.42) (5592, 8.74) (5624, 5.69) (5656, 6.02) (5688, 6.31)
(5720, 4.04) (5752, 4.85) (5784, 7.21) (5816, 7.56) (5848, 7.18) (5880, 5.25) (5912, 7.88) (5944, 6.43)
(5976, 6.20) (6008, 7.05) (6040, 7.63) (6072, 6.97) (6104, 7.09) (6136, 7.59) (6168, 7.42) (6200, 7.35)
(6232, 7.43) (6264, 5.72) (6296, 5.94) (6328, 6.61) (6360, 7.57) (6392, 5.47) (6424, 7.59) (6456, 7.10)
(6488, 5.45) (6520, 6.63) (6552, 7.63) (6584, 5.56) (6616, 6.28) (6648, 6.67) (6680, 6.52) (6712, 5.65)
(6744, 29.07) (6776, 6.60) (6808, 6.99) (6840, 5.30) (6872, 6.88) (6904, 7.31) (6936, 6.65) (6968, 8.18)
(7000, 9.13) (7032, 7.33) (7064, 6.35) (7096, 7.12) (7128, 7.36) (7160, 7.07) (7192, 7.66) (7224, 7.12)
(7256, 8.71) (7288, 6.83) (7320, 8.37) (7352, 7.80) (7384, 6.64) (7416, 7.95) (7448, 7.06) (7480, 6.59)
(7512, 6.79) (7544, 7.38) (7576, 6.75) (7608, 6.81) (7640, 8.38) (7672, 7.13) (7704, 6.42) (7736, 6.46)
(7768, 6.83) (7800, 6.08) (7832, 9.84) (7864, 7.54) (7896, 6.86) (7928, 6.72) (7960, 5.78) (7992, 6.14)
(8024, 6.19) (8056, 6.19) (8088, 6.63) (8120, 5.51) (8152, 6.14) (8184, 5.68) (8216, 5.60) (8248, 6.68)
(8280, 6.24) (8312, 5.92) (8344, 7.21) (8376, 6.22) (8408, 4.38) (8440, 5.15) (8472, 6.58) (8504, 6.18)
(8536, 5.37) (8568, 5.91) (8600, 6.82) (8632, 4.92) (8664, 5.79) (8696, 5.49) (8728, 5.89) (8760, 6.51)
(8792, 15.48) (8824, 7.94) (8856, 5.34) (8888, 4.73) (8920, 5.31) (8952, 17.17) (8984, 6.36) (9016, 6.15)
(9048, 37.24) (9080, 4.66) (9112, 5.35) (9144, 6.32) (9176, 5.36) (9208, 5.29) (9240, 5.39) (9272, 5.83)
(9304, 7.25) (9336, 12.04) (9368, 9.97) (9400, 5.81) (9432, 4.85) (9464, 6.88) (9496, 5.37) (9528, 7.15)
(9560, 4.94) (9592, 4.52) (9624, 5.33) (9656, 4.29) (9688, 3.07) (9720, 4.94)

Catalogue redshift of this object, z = 0.81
